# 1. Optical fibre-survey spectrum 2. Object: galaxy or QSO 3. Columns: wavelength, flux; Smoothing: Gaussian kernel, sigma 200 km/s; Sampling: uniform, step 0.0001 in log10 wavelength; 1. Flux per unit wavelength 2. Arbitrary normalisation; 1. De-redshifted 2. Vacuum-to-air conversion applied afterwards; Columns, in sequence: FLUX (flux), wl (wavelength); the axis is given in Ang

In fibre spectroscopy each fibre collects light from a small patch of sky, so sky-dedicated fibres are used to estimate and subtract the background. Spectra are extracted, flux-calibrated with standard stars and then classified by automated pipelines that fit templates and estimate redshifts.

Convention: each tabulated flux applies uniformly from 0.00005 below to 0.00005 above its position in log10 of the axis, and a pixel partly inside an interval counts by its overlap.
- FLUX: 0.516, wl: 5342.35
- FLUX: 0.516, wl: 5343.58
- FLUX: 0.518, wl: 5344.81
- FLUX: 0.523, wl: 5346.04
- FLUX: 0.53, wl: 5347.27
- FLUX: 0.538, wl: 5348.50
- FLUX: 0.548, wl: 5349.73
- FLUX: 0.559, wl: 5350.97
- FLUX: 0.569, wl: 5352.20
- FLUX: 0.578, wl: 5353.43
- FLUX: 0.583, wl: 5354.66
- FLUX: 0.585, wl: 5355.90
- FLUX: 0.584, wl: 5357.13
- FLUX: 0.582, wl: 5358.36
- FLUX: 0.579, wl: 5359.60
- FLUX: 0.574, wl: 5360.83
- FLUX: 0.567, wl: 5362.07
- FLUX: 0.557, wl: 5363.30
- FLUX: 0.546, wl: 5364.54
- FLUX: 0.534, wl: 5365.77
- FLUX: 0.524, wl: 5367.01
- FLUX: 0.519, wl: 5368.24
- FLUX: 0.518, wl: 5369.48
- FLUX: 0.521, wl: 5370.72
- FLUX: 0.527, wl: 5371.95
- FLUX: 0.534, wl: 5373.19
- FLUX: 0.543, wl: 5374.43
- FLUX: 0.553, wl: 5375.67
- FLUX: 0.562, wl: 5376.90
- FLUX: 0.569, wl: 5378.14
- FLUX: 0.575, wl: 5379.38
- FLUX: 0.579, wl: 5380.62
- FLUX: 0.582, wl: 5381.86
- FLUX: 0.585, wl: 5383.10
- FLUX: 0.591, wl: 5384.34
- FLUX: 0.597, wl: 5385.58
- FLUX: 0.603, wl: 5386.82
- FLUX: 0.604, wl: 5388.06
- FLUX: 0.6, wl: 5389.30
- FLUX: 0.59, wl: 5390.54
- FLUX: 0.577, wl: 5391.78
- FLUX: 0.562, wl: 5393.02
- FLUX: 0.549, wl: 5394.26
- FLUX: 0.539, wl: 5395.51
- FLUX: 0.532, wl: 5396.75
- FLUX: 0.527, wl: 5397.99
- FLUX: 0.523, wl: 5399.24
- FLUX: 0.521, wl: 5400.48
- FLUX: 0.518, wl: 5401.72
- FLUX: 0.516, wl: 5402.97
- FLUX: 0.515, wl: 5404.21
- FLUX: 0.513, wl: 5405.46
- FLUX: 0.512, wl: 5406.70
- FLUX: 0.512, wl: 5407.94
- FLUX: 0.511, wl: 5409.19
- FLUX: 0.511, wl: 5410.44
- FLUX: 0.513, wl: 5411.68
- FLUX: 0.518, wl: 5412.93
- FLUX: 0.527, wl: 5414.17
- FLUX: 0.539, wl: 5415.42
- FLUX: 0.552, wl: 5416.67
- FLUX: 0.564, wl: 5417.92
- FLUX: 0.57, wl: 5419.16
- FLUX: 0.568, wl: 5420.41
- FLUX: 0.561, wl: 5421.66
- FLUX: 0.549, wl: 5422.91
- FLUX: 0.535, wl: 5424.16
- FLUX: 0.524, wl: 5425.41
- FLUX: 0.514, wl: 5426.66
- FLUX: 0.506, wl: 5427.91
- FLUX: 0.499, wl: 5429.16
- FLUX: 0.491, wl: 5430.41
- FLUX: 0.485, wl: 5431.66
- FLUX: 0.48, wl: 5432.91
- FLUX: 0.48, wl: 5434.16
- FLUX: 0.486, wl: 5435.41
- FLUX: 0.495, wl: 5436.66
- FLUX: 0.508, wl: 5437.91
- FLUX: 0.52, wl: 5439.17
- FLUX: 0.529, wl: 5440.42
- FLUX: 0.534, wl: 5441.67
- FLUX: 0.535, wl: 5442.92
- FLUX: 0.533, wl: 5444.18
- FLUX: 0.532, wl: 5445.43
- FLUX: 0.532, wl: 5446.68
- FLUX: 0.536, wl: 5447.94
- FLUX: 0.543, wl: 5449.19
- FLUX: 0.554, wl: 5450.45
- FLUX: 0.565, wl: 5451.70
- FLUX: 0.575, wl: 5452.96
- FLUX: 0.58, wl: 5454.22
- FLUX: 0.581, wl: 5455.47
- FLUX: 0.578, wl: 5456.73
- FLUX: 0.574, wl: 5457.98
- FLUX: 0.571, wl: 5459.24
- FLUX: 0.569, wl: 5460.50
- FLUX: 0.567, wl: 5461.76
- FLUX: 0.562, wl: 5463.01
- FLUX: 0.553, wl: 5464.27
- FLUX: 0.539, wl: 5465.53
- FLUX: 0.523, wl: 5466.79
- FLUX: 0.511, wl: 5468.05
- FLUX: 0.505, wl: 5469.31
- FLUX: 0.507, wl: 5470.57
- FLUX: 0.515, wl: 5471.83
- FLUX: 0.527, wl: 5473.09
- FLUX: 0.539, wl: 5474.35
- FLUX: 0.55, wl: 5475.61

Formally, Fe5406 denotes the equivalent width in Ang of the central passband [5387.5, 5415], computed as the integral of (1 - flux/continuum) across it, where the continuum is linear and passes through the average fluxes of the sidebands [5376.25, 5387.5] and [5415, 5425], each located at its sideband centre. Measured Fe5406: 1.58 Ang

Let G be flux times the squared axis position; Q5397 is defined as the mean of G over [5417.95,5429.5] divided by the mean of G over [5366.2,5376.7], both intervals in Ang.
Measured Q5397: 1.0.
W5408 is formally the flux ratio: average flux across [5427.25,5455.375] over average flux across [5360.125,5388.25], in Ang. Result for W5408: 0.9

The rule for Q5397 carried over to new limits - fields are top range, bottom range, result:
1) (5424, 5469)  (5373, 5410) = 0.98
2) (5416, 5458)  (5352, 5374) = 0.99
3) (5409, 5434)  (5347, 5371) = 0.97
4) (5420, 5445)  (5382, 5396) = 0.90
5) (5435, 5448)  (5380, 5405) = 0.95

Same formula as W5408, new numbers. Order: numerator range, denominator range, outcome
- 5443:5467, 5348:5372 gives 1.00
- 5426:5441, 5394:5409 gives 0.96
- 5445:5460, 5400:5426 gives 1.06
